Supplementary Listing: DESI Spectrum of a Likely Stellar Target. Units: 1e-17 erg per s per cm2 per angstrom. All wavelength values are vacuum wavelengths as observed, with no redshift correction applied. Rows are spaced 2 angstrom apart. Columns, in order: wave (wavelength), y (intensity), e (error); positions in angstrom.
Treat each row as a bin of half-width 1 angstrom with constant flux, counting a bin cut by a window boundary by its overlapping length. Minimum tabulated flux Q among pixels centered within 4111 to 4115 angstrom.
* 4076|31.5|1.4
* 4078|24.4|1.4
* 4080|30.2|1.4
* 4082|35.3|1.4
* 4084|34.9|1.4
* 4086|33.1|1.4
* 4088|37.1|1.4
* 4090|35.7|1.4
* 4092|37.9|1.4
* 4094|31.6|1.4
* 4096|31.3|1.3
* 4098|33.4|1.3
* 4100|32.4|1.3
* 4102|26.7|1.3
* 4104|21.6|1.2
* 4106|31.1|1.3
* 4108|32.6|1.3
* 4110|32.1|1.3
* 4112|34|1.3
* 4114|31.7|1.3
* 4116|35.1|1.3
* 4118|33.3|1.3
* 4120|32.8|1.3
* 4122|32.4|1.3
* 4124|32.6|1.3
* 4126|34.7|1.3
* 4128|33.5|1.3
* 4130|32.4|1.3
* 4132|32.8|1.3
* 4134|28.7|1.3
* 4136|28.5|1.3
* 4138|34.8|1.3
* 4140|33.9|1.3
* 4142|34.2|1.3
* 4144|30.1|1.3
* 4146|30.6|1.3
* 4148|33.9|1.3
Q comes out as 31.7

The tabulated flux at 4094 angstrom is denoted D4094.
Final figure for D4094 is 31.6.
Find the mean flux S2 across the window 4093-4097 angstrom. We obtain 31.5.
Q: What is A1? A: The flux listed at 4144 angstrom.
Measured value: 30.1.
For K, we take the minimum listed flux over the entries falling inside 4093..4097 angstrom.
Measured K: 31.3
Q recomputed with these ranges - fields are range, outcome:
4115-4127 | 32.4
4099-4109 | 21.6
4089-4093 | 35.7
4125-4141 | 28.5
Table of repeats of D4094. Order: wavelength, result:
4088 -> 37.1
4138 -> 34.8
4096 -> 31.3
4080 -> 30.2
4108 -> 32.6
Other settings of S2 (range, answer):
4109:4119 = 33.2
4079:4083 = 32.8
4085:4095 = 35.1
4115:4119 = 34.2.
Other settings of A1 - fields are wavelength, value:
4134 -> 28.7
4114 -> 31.7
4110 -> 32.1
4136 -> 28.5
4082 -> 35.3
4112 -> 34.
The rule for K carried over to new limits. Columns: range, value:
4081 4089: 33.1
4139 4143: 33.9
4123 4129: 32.6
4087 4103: 26.7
